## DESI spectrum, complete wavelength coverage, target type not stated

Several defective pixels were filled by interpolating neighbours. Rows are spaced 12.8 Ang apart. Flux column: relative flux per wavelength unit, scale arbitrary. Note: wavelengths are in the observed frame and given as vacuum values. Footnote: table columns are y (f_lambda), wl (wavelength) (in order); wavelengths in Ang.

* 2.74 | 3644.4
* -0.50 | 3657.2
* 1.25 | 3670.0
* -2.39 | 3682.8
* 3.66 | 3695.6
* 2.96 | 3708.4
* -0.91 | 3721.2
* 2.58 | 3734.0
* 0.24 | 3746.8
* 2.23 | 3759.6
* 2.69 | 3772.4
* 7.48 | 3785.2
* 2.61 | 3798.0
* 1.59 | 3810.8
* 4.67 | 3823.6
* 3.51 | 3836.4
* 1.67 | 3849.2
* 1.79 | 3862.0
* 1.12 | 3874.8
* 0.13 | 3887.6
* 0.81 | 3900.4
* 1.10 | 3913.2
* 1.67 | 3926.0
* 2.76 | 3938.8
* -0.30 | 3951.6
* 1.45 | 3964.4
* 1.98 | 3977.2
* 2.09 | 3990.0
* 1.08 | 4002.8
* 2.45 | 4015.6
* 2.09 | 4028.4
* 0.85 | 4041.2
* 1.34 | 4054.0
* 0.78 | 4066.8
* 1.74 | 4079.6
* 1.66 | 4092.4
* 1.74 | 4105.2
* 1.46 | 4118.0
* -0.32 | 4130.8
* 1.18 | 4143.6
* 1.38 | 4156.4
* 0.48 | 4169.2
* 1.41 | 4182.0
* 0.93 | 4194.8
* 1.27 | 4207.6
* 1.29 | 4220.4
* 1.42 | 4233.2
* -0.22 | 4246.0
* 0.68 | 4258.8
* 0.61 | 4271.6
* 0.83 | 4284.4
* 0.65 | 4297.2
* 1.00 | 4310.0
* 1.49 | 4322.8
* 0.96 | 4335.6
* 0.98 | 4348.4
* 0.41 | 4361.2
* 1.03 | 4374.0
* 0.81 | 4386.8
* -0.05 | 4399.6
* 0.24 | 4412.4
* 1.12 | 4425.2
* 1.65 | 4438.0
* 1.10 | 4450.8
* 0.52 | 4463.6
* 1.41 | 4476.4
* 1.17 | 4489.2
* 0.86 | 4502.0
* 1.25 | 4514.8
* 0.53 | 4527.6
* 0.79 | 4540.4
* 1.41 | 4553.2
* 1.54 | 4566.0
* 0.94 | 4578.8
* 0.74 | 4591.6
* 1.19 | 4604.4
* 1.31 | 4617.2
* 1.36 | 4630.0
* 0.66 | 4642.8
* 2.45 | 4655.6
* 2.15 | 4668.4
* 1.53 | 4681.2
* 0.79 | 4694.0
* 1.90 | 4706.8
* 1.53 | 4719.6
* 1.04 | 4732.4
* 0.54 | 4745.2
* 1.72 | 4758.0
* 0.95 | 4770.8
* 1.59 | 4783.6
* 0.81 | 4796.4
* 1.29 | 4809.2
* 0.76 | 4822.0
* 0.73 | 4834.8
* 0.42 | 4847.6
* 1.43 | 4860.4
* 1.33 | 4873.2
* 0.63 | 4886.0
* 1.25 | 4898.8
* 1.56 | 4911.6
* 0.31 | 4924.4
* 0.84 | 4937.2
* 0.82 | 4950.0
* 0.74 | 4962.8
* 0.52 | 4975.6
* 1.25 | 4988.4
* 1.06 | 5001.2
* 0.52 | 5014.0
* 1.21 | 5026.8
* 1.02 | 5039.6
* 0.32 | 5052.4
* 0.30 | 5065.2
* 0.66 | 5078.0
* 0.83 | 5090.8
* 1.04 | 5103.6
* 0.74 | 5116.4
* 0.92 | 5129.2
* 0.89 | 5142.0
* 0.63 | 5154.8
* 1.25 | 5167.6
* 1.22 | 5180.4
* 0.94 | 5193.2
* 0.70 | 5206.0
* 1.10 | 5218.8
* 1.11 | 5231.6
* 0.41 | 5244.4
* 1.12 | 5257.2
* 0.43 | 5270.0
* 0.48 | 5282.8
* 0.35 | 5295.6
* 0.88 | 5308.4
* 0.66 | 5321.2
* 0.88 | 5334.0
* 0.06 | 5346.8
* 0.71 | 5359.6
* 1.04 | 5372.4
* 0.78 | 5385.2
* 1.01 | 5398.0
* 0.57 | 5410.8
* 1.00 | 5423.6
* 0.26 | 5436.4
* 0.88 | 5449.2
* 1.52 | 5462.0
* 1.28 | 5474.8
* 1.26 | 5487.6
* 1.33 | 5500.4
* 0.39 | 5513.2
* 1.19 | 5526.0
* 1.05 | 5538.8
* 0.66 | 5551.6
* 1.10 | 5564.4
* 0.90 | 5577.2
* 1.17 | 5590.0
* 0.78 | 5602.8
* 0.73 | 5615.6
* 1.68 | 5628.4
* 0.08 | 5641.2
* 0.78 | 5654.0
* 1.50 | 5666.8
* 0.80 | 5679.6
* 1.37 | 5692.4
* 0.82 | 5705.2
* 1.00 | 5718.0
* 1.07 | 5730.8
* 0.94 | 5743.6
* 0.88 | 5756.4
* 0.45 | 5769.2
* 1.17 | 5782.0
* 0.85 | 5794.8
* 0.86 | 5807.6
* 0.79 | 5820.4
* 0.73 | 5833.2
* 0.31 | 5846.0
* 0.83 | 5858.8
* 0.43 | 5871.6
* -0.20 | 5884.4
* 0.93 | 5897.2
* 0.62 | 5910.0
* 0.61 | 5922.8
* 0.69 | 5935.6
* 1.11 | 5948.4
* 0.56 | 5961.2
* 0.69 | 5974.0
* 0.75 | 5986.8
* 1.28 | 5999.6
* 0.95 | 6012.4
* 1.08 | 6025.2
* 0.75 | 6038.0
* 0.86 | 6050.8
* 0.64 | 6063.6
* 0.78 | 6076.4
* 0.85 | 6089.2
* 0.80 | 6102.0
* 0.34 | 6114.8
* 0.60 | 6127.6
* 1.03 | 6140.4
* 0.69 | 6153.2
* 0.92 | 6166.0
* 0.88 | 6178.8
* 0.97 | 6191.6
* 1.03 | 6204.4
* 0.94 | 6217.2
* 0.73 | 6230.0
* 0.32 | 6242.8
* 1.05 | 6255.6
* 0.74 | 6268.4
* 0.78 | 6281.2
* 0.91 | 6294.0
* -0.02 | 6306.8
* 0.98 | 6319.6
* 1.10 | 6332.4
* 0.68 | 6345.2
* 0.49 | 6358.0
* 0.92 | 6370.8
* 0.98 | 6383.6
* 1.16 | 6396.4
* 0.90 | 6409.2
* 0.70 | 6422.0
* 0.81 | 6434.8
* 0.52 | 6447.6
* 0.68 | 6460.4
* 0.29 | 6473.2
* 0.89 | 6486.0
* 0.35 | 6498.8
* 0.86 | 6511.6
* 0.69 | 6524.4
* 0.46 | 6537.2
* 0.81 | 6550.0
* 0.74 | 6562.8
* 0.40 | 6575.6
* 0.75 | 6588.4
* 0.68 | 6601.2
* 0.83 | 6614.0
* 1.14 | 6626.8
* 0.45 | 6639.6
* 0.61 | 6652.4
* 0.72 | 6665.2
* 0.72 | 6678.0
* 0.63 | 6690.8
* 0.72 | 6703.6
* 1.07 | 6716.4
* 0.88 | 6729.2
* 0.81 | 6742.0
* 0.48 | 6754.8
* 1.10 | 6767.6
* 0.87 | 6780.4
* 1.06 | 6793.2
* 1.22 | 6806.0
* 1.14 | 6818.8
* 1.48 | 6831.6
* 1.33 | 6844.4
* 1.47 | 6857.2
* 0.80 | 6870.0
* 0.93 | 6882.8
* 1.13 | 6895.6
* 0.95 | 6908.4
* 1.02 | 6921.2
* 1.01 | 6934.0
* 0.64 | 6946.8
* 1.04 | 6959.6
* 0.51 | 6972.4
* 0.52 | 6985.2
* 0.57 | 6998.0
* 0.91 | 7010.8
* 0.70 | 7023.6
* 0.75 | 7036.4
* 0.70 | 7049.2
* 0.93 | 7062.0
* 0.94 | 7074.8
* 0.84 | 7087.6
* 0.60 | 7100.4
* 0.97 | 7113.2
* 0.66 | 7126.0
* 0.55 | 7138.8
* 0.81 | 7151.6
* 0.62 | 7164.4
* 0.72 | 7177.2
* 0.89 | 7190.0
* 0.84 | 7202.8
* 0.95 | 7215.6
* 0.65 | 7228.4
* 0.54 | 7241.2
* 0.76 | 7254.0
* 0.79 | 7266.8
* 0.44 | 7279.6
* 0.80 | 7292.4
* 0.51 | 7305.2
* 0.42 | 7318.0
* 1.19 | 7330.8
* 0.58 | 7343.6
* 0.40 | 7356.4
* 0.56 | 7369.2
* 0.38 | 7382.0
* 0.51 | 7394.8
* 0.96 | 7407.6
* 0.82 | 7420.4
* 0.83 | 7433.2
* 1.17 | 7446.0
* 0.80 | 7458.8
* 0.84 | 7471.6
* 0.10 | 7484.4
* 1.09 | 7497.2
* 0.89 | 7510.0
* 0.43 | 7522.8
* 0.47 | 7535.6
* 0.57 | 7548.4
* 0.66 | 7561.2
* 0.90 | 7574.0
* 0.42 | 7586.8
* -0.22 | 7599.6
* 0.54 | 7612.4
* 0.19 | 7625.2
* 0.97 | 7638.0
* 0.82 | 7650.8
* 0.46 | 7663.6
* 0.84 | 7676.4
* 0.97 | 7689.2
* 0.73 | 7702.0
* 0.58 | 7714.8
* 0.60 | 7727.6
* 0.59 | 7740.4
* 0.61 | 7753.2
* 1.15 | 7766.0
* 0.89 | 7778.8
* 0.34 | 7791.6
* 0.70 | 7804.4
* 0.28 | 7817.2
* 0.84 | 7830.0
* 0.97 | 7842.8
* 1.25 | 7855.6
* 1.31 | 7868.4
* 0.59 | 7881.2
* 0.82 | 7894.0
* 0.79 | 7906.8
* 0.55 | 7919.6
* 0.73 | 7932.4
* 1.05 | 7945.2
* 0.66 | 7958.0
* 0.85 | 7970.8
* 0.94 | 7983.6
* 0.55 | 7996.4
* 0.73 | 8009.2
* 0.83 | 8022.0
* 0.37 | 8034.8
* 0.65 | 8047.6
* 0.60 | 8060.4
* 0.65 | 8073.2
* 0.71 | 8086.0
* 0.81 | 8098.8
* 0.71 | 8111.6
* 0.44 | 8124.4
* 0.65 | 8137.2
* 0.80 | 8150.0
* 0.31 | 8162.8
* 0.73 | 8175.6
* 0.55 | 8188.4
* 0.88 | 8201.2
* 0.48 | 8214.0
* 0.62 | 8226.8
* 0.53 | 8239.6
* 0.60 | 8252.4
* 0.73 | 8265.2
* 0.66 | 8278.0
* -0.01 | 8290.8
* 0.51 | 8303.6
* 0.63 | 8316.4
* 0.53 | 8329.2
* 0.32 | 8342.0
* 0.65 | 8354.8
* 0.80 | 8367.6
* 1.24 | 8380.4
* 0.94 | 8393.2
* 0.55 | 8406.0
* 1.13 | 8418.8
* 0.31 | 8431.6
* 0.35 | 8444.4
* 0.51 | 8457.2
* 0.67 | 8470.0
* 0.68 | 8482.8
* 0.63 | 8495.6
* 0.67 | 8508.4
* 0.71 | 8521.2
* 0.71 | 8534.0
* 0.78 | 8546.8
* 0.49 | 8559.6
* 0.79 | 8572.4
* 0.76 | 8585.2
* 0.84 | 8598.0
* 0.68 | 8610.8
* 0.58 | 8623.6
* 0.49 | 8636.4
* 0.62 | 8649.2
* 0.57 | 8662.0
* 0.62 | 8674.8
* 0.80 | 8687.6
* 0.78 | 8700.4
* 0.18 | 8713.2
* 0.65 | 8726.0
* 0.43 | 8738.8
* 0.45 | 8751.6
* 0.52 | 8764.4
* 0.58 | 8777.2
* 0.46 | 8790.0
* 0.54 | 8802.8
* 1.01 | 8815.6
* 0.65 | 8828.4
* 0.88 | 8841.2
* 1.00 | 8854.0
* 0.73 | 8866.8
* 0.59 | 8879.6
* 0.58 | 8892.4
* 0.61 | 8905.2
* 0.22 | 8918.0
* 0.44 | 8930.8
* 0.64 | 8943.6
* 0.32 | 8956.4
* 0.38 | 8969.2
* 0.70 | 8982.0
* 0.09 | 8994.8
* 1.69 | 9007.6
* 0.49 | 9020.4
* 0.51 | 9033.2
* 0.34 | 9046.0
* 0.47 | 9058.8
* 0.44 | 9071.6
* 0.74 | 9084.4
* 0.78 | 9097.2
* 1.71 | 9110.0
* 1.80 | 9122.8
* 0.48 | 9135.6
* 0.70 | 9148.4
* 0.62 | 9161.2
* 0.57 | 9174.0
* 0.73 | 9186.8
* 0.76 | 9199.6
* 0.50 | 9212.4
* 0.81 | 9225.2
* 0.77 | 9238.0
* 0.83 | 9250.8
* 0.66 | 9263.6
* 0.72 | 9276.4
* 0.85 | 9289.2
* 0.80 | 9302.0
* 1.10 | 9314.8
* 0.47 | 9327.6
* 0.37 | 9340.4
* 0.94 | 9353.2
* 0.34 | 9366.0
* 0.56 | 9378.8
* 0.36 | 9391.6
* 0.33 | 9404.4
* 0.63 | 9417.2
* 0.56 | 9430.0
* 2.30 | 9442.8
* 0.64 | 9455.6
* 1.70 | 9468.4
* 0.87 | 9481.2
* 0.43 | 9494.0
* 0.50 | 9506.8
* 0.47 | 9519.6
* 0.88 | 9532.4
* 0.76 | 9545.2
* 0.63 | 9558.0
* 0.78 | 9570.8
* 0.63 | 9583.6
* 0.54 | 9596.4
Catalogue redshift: 1.445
